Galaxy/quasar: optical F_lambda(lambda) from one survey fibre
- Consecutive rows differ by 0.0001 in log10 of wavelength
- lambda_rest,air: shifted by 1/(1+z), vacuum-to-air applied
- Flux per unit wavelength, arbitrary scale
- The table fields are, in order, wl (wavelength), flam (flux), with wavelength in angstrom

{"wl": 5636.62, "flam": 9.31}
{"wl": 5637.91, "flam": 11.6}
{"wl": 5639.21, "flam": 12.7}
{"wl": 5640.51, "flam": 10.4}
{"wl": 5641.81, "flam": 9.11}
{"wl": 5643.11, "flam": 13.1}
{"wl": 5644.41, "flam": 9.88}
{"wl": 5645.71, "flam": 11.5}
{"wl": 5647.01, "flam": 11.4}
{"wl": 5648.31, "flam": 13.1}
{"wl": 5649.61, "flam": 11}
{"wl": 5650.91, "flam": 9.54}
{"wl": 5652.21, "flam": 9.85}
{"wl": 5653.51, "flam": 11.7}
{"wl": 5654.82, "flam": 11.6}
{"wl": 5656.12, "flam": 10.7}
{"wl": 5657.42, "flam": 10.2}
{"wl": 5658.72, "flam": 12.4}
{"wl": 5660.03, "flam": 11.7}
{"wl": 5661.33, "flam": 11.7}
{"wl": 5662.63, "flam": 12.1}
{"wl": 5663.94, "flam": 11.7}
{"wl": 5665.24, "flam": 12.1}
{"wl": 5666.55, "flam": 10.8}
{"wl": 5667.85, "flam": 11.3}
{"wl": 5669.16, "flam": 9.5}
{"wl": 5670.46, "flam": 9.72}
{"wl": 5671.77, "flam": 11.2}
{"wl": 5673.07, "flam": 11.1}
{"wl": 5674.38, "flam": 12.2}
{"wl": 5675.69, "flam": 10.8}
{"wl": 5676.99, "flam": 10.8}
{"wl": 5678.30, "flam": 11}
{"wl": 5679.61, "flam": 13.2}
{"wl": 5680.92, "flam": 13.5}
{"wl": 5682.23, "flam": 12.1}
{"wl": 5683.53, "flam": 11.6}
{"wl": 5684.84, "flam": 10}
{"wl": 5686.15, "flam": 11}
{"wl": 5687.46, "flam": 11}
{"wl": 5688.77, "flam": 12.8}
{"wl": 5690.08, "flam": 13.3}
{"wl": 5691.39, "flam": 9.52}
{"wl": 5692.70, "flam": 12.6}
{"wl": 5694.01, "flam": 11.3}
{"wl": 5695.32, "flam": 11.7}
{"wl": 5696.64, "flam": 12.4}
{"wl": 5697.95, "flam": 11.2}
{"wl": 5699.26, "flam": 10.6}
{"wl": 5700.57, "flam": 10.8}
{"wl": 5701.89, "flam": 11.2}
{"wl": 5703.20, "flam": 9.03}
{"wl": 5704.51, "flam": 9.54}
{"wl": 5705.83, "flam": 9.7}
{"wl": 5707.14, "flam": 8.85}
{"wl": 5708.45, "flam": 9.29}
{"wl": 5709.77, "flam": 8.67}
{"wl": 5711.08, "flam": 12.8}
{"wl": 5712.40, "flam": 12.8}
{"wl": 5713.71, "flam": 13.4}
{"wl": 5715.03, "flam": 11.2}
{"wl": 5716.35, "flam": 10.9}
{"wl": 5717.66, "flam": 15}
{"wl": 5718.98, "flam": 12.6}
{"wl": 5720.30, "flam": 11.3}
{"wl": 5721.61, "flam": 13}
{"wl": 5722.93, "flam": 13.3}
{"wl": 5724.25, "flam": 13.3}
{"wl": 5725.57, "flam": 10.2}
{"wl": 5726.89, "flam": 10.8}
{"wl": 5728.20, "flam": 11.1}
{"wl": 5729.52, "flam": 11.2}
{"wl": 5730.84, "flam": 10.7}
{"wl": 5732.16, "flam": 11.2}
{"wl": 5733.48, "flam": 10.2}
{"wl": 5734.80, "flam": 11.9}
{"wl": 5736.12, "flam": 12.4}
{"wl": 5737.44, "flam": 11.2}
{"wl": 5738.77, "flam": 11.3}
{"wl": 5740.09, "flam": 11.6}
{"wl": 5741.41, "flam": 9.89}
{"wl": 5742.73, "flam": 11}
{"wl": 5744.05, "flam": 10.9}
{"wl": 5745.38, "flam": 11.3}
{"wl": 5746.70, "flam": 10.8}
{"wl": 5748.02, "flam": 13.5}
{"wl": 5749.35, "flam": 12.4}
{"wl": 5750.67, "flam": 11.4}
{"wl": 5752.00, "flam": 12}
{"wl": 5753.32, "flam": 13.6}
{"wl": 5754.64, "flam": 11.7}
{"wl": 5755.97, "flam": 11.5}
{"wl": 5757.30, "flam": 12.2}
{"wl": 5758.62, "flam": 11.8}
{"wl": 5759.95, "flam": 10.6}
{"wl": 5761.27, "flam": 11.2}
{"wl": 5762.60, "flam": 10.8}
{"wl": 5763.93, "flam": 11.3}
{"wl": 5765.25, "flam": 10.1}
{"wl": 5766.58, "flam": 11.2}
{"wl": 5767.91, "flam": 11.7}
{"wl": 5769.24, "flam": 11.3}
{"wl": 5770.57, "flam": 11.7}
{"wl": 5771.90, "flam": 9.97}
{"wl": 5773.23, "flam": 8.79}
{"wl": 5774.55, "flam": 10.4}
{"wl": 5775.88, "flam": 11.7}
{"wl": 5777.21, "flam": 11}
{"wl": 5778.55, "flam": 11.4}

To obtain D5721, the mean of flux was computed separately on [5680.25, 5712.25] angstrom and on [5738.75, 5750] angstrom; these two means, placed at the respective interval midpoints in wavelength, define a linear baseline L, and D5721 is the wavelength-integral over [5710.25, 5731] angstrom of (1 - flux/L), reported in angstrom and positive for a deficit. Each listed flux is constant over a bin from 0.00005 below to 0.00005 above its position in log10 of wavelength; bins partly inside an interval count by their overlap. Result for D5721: -1.6 angstrom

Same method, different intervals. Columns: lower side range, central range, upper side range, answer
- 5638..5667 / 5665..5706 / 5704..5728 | 0.6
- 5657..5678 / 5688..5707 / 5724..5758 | 0.5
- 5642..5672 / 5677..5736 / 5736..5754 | 0.0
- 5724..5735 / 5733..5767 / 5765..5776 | -1.7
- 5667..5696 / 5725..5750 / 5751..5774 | 0.1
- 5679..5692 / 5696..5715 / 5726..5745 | 1.3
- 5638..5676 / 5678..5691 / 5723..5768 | -0.8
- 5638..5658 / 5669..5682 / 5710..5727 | 0.2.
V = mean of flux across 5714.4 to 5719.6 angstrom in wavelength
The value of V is 12.4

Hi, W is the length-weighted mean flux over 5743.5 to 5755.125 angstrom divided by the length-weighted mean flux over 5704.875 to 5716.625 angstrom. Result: 1.11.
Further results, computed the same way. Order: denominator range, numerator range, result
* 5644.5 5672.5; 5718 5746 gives 1.03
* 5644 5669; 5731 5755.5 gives 1.03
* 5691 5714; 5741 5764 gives 1.07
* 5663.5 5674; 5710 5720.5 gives 1.13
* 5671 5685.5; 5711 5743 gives 1.02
